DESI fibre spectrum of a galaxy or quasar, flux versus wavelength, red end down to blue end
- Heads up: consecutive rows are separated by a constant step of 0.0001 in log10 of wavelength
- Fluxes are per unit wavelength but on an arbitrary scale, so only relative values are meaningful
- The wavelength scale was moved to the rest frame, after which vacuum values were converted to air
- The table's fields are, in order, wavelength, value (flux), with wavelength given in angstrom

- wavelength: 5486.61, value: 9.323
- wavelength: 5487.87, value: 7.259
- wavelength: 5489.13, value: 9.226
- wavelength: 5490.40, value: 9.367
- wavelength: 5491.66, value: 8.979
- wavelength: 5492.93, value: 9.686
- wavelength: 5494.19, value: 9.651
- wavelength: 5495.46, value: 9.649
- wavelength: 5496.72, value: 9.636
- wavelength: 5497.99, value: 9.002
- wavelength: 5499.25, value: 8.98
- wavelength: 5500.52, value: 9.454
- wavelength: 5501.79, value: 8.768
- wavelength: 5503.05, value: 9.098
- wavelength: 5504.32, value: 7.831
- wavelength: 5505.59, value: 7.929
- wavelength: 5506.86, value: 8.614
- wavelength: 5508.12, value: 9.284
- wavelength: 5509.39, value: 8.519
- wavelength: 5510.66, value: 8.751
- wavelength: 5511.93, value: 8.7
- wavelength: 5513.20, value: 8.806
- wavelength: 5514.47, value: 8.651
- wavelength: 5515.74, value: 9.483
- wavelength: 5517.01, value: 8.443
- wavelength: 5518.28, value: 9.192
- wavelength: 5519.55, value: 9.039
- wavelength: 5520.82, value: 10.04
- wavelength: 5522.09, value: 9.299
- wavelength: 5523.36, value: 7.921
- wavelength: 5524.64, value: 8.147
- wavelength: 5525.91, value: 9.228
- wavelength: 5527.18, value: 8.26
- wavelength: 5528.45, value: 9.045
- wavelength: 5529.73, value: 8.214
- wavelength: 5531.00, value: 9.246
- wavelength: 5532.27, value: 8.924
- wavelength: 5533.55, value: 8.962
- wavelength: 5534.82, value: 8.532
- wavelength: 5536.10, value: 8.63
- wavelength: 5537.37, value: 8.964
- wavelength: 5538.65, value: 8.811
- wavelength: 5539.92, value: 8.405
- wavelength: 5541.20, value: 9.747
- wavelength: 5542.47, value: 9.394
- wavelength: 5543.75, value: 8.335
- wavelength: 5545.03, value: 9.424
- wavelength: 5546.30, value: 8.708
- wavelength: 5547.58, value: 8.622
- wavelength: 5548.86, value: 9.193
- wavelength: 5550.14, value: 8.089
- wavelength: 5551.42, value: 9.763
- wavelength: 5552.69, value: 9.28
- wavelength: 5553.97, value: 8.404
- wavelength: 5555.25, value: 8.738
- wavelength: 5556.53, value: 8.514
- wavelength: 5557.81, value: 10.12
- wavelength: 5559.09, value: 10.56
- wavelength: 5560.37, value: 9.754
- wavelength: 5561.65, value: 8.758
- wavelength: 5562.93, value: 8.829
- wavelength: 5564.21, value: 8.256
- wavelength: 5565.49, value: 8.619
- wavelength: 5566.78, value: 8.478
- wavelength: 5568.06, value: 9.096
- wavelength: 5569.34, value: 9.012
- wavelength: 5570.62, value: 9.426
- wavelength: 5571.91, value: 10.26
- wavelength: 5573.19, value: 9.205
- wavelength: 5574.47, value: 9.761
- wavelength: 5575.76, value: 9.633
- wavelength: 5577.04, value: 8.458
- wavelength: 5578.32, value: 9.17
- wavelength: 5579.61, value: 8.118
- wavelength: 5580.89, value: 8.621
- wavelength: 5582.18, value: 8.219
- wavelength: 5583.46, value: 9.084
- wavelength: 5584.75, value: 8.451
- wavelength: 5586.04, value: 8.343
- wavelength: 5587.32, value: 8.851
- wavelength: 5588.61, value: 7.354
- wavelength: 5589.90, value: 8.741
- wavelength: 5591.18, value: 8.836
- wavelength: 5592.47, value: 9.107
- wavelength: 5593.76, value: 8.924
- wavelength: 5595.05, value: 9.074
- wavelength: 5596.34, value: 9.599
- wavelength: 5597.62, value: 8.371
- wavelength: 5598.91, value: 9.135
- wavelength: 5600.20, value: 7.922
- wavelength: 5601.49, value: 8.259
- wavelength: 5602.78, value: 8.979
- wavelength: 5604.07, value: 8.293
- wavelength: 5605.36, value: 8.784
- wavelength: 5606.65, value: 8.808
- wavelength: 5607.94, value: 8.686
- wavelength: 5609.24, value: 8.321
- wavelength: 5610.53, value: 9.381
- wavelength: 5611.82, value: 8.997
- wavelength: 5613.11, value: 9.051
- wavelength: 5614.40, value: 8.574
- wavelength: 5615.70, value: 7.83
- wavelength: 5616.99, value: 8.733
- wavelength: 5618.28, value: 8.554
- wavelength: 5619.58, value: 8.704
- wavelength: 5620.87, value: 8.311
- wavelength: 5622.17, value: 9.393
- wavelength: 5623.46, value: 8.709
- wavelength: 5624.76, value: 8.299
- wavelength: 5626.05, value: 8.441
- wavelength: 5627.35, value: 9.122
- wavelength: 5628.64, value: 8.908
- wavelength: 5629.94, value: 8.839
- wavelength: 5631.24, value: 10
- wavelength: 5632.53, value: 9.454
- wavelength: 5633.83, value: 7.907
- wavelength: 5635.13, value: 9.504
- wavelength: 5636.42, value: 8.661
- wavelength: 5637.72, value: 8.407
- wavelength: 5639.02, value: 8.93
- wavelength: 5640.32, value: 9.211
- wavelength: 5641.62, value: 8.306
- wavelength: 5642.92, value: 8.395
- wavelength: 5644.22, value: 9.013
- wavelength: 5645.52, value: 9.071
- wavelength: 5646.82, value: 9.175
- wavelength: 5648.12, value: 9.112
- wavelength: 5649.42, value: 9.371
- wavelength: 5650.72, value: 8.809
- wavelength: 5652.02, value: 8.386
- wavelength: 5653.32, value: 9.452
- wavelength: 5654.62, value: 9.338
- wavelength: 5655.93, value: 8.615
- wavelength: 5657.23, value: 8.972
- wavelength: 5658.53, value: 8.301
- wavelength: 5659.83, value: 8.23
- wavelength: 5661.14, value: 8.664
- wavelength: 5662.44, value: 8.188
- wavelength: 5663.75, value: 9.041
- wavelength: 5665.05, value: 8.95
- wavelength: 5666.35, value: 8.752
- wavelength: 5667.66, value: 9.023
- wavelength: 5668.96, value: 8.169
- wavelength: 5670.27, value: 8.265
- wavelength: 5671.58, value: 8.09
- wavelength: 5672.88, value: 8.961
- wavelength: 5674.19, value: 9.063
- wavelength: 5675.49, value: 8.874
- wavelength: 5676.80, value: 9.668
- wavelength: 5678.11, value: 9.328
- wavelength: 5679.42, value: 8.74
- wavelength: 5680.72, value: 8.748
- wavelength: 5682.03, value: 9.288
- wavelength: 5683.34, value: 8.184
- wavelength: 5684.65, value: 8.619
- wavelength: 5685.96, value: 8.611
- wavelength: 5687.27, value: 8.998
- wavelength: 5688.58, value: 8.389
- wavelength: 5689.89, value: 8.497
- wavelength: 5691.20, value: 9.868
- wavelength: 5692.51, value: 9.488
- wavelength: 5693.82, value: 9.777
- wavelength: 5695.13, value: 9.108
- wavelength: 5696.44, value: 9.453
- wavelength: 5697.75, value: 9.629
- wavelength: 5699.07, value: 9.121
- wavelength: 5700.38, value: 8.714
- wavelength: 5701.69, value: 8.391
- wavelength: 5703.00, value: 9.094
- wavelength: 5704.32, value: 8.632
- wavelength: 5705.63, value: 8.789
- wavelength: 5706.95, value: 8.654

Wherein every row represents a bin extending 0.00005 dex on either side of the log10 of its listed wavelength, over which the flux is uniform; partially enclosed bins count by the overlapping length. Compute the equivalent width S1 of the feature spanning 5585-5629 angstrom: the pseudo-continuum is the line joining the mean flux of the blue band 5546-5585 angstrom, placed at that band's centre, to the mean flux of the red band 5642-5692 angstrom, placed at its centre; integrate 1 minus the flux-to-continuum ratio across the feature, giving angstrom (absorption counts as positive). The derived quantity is 1.2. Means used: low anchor 9.01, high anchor 8.82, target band 8.69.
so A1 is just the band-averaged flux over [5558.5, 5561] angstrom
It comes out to 10.2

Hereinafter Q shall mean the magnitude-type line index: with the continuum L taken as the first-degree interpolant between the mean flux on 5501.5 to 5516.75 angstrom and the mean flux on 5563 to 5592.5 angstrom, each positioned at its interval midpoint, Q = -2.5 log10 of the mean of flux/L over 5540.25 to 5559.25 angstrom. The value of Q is -0.04 mag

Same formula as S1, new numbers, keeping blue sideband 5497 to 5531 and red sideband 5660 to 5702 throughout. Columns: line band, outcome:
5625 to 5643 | 0.0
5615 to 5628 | 0.4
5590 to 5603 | 0.1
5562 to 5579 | -0.5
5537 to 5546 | -0.2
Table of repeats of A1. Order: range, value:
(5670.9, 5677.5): 8.93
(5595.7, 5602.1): 8.67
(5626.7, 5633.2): 9.26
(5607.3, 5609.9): 8.49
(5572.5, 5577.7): 9.29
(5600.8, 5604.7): 8.5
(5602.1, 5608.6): 8.7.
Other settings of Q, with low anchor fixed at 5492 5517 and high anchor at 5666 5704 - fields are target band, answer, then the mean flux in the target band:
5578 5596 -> 0.04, 8.64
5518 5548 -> 0.01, 8.88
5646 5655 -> -0.02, 9.09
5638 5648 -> 0.01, 8.86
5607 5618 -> 0.03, 8.7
